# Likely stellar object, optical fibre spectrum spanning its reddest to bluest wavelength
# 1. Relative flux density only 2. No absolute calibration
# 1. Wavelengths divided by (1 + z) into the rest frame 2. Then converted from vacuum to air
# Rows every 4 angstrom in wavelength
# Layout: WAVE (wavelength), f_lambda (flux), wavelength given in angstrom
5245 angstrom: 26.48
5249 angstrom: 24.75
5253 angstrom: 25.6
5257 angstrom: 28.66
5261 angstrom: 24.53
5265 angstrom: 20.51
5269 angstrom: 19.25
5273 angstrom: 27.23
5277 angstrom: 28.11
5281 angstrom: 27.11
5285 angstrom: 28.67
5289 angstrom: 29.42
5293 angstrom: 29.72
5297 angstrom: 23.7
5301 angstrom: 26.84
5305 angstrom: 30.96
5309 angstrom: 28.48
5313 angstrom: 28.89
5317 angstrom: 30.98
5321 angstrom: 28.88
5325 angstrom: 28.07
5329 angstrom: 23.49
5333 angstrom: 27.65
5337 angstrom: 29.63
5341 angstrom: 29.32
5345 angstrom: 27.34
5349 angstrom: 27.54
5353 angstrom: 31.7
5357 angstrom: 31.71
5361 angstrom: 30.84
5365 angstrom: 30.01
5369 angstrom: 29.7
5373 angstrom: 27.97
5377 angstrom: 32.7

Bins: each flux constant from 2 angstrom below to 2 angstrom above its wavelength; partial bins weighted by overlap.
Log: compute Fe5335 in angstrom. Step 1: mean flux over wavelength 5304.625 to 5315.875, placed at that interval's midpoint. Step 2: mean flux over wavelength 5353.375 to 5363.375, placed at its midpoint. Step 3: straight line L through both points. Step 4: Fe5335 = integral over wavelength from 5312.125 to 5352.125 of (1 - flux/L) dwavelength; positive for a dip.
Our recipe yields 2.60 angstrom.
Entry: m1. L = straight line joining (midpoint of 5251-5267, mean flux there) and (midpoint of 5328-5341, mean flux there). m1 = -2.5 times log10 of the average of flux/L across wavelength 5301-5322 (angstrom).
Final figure -0.10 mag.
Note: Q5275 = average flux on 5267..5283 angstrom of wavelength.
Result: 25.4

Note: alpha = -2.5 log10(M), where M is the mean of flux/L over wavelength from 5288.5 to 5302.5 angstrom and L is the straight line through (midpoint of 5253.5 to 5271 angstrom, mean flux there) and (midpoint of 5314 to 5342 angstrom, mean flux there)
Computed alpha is -0.056 mag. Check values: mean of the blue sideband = 23.4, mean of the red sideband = 28.3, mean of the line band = 27.2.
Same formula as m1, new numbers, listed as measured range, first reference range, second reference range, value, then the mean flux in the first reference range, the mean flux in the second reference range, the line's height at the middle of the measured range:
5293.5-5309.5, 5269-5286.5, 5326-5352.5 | -0.02 mag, 26.8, 27.8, 27.2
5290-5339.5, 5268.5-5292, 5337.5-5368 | 0.01 mag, 27.2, 29.8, 28.4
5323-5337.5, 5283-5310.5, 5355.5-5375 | 0.08 mag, 28.3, 30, 29.1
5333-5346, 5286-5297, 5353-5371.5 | 0.04 mag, 28.4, 30.6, 29.9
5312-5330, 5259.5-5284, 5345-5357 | -0.02 mag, 24.6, 29.6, 27.7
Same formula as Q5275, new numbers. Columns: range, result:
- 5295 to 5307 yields 27.2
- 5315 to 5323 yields 29.9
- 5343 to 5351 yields 27.4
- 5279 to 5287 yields 27.9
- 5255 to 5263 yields 26.6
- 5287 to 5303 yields 27.4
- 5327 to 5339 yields 26.9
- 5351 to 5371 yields 30.8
